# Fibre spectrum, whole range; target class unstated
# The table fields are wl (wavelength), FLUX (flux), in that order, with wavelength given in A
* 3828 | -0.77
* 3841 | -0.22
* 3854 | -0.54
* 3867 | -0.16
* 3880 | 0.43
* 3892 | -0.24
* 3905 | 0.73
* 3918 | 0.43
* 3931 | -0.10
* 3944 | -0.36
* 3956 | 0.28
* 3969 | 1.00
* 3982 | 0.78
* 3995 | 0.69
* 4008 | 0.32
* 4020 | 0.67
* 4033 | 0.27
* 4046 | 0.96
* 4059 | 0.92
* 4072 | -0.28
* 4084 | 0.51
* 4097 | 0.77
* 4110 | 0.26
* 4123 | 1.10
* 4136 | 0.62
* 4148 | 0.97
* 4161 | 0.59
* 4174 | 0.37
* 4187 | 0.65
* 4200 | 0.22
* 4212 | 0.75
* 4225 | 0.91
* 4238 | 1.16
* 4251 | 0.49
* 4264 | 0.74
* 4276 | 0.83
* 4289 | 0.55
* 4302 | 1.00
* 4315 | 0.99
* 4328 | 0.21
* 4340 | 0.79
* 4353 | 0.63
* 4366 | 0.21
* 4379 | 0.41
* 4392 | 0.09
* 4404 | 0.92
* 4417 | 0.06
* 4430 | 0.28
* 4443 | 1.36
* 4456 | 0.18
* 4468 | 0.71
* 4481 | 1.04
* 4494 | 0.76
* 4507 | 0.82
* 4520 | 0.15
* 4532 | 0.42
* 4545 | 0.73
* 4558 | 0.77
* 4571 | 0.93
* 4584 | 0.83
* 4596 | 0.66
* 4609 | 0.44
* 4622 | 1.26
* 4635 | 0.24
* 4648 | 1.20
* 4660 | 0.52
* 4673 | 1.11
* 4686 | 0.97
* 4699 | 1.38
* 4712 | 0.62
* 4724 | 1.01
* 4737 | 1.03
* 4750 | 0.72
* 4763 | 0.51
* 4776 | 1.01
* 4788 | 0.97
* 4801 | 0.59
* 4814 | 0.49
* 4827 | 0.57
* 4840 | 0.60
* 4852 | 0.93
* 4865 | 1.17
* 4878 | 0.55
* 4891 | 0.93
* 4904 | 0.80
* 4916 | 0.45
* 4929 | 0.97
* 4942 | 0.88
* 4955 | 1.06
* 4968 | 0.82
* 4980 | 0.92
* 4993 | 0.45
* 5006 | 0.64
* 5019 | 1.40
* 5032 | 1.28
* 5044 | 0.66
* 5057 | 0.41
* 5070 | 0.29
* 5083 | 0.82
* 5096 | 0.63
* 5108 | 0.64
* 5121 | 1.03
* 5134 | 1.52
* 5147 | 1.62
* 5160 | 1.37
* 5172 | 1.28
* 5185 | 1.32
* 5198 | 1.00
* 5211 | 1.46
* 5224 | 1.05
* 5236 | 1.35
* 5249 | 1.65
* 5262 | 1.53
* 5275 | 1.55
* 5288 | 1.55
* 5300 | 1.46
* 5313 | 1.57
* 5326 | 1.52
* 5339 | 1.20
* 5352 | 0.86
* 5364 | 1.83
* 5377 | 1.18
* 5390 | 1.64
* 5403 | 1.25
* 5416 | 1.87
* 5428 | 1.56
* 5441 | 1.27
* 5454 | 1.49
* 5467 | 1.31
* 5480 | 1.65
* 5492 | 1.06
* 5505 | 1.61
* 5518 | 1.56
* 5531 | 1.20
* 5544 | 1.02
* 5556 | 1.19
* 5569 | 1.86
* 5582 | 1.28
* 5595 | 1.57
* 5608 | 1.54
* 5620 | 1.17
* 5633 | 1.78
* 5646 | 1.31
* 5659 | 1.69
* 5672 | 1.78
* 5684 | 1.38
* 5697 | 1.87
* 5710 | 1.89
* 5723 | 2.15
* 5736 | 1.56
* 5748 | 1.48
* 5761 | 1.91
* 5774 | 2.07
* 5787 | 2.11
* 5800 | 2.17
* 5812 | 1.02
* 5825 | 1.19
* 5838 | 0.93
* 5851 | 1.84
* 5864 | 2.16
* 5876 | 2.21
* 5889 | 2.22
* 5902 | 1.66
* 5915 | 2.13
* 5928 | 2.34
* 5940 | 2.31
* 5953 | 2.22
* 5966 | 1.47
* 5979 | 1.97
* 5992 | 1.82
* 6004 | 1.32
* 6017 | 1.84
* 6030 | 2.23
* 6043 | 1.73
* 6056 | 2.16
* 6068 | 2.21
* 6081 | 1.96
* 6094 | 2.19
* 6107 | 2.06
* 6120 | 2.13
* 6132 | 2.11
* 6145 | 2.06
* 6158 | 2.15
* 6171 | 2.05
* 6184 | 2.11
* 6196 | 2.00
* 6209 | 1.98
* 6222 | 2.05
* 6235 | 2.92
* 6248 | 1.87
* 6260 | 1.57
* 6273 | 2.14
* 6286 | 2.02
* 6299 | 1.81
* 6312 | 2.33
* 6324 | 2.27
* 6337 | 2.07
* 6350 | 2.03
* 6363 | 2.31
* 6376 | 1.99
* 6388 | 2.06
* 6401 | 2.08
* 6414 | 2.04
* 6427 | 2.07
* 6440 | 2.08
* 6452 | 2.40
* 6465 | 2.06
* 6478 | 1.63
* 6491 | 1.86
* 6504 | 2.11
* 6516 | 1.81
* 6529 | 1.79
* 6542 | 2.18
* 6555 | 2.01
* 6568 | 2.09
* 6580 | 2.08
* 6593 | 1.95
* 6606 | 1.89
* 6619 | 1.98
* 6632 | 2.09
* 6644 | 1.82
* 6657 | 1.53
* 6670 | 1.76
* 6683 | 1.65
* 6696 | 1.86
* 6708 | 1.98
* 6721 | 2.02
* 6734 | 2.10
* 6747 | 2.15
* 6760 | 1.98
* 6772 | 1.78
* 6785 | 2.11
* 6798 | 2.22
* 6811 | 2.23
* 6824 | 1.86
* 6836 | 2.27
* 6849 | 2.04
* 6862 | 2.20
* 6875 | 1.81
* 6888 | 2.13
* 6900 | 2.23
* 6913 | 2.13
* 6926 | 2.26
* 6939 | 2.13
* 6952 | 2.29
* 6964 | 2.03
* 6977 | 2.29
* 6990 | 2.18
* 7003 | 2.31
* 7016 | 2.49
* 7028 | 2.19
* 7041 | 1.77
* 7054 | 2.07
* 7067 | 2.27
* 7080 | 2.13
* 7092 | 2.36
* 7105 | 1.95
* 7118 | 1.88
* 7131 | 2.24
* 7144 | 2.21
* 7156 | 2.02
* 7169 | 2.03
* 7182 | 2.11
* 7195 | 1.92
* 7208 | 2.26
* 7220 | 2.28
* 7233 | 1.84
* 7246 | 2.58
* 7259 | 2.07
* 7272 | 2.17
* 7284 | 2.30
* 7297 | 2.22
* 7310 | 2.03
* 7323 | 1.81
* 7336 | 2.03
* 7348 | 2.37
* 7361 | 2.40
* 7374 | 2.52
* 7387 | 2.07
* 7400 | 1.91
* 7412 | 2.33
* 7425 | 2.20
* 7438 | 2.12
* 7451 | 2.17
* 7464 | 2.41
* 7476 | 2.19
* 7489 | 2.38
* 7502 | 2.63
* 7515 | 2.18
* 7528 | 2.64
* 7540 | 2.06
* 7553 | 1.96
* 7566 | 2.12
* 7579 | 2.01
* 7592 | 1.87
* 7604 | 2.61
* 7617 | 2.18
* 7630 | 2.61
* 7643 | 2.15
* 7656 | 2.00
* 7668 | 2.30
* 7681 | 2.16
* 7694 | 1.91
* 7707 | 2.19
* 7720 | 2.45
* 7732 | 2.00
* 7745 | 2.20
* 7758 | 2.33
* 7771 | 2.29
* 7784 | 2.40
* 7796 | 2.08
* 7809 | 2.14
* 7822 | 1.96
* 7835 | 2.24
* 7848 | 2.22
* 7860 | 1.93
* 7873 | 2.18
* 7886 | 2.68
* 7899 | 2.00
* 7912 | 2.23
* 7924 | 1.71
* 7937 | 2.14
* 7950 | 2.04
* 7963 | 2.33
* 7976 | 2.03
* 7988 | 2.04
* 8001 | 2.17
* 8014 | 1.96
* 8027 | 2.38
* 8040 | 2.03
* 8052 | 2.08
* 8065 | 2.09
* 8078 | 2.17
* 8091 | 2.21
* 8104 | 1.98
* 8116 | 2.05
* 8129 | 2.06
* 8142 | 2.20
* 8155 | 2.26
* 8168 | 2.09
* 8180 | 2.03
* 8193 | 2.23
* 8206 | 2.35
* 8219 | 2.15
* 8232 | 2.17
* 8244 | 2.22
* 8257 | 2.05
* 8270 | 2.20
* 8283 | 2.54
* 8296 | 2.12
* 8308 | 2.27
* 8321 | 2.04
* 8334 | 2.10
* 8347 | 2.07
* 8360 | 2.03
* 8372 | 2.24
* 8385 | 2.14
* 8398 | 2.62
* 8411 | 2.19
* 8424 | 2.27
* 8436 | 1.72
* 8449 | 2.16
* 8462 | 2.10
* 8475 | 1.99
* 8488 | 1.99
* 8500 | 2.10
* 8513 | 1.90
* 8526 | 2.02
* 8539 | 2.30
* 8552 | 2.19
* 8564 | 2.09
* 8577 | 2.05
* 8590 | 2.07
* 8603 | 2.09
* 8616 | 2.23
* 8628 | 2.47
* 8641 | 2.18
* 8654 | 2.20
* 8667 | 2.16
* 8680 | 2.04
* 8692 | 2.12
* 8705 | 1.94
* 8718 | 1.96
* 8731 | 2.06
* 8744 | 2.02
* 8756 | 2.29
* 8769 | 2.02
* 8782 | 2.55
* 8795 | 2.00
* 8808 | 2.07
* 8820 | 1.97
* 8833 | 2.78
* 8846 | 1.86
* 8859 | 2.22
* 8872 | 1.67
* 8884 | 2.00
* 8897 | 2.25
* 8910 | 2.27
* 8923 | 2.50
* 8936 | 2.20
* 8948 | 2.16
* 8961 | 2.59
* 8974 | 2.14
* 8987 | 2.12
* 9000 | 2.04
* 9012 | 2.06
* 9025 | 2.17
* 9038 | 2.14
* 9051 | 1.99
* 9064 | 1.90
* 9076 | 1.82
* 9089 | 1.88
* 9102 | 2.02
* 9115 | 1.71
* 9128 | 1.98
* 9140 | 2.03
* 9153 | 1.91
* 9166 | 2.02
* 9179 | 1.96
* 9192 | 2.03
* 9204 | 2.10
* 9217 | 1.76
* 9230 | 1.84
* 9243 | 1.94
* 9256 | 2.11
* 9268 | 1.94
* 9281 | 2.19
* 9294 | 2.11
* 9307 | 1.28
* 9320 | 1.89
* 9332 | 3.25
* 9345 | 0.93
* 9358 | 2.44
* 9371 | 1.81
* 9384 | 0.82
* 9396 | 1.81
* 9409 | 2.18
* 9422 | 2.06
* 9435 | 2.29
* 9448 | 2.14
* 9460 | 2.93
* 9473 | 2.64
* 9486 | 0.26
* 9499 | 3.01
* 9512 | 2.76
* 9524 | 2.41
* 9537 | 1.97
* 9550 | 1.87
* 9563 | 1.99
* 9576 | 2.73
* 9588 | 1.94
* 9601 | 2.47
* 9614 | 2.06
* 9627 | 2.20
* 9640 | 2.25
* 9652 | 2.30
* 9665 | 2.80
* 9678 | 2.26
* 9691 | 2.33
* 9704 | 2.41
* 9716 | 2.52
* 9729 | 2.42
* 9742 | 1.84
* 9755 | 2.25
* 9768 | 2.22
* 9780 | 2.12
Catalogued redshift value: 0.286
